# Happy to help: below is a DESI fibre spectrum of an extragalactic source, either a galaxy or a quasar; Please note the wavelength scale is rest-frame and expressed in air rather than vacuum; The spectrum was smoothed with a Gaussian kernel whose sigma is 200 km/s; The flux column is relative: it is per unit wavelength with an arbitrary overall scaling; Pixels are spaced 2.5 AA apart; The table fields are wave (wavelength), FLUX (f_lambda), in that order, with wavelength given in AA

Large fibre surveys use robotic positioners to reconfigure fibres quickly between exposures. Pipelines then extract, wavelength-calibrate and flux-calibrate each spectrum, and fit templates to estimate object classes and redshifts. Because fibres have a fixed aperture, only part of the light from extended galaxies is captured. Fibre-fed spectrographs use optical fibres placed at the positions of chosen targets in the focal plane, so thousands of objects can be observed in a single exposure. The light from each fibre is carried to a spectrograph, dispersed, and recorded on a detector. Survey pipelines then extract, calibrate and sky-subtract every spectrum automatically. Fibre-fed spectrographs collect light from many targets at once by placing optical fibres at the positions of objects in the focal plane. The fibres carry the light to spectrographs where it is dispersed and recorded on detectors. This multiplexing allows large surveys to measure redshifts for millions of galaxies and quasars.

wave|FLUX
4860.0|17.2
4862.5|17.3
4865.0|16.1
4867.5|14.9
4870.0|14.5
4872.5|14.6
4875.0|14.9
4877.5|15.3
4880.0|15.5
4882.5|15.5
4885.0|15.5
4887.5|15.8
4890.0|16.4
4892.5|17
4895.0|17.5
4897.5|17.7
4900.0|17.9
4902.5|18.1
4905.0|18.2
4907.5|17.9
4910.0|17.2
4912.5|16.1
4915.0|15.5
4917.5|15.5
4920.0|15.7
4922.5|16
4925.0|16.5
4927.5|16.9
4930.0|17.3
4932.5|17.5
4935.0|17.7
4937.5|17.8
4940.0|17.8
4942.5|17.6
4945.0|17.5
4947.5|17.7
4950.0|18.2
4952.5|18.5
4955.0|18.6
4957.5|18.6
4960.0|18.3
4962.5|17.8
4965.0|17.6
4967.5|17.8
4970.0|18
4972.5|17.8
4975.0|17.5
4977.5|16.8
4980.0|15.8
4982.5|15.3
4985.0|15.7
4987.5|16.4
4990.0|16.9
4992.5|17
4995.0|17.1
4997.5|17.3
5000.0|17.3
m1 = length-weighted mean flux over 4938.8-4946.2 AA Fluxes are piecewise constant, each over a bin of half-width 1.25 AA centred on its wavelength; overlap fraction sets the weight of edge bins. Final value 17.6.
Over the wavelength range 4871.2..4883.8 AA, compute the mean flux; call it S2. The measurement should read 15.2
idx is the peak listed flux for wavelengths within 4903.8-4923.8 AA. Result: 18.2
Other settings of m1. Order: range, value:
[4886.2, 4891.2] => 16.1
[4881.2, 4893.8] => 16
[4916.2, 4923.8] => 15.7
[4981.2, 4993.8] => 16.3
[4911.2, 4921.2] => 15.7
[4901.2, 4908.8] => 18.1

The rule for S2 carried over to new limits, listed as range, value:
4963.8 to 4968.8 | 17.7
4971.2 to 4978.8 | 17.4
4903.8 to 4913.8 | 17.3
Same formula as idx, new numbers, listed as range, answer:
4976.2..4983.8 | 16.8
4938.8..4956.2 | 18.6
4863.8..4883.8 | 16.1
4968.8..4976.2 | 18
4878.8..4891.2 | 16.4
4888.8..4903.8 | 18.1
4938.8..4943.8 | 17.8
